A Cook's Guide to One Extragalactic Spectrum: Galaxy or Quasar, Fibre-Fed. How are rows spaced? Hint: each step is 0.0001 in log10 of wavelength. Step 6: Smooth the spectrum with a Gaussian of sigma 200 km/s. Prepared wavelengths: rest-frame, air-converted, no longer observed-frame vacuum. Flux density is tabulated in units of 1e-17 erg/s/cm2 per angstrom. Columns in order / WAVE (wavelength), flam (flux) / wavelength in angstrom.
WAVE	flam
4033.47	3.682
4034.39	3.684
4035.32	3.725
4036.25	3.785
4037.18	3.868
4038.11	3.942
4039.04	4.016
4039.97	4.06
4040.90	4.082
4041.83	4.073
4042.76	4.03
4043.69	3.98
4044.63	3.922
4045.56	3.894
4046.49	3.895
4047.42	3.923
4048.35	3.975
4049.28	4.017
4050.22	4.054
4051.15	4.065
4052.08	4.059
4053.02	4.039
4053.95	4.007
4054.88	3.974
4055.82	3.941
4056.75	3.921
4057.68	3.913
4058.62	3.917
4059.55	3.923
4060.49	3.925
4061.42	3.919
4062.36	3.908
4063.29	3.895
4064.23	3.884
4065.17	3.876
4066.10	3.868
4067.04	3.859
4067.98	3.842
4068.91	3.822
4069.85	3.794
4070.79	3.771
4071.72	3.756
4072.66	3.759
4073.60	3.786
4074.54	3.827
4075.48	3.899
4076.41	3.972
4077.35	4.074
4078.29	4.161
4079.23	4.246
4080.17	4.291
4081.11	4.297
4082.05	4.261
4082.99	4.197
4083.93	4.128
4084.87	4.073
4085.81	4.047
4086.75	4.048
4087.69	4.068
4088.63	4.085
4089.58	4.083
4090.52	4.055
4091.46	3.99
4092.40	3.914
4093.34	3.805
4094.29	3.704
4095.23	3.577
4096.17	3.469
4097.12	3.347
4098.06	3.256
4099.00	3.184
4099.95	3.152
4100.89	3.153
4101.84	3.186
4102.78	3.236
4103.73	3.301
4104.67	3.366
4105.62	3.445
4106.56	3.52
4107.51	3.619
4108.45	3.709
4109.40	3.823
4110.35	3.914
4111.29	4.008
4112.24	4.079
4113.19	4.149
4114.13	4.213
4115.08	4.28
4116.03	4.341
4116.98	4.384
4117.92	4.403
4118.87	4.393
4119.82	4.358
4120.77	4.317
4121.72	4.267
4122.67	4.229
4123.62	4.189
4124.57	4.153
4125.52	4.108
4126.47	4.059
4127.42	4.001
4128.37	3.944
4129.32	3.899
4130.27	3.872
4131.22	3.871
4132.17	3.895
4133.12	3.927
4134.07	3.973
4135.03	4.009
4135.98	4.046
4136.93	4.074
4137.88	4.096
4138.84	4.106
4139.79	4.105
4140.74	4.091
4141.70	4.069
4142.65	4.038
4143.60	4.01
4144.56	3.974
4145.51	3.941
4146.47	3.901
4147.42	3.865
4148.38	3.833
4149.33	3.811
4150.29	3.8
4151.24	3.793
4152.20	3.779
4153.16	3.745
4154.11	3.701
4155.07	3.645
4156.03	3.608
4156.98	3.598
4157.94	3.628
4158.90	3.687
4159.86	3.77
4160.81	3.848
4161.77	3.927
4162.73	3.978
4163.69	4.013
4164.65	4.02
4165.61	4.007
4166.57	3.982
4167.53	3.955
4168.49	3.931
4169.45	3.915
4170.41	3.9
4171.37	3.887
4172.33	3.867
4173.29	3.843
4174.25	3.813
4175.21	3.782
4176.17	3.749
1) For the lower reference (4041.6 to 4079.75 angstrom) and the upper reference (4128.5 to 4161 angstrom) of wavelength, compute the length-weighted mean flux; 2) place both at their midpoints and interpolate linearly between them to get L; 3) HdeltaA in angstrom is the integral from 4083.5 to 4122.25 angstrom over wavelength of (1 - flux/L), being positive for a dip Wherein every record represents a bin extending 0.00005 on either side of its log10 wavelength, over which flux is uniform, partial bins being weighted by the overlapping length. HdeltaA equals 0.7 angstrom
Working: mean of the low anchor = 3.94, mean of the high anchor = 3.88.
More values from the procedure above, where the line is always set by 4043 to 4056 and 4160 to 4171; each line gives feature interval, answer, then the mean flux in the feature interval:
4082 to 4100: 0.6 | 3.83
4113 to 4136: -1.0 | 4.13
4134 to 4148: -0.2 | 4.02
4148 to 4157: 0.5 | 3.74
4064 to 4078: 0.4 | 3.86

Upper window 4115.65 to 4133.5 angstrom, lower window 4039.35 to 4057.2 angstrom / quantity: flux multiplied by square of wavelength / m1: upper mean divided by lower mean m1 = 1.08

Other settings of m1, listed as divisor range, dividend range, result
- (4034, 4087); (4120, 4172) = 1.04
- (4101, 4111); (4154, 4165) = 1.11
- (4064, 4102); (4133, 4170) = 1.05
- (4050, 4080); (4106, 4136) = 1.06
